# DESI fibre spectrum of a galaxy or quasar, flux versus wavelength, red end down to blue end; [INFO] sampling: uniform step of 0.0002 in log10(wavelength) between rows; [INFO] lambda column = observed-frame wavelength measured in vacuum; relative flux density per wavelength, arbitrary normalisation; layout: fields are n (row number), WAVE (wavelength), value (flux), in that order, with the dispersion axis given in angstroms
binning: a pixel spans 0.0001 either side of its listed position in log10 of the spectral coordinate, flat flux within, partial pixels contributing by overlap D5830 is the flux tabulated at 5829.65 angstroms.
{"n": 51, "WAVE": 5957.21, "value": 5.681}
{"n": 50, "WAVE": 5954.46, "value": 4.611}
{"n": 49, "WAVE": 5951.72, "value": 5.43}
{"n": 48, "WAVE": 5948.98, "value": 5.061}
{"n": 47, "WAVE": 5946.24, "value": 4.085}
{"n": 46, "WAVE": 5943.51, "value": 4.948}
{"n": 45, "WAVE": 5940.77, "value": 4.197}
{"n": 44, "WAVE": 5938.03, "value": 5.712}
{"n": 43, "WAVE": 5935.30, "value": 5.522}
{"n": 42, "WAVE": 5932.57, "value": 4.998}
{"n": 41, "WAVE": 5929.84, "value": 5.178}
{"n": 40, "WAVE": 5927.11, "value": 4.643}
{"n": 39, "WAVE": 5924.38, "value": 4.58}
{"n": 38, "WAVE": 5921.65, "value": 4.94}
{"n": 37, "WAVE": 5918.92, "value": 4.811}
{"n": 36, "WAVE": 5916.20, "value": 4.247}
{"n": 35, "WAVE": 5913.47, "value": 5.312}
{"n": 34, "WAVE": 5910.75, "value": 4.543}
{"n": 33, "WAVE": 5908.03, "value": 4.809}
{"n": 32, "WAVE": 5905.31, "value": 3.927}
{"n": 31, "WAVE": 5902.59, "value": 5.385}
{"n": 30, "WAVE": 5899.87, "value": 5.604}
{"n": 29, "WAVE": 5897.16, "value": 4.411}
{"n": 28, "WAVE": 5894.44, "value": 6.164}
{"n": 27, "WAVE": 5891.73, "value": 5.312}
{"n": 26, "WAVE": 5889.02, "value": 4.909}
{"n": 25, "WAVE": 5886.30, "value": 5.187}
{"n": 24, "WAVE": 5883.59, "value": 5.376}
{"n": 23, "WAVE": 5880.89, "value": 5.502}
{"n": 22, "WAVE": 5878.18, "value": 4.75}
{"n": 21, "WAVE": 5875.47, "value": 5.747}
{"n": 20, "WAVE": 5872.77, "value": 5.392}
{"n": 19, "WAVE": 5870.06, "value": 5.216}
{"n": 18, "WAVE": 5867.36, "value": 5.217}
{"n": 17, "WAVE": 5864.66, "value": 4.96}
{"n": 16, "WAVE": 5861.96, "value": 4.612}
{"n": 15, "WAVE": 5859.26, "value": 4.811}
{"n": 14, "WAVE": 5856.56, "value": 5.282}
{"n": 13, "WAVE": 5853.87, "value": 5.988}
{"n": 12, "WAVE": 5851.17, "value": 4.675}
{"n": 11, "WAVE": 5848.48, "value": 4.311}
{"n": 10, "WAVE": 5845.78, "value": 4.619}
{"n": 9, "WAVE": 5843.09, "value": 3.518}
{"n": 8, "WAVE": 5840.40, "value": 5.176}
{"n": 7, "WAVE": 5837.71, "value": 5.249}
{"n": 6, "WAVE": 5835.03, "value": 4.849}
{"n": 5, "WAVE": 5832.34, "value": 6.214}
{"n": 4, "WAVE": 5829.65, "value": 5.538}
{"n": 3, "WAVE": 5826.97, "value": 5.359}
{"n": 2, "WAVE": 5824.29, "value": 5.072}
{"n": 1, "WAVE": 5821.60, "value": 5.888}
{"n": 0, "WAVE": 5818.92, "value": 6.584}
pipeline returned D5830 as 5.538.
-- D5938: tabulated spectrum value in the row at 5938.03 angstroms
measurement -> 5.712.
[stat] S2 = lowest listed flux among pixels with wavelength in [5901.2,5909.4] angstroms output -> 3.927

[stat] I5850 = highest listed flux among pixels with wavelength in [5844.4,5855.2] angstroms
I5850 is 5.988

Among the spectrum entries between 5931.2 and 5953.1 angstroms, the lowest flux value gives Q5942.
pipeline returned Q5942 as 4.085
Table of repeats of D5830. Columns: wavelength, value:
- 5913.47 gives 5.312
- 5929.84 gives 5.178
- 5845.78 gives 4.619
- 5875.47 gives 5.747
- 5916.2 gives 4.247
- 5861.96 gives 4.612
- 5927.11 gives 4.643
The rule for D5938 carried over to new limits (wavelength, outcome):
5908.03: 4.809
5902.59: 5.385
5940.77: 4.197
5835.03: 4.849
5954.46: 4.611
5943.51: 4.948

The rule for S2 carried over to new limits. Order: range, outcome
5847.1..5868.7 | 4.311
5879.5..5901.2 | 4.411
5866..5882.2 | 4.75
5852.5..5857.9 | 5.282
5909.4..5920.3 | 4.247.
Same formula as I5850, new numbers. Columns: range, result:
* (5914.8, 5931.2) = 5.178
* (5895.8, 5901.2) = 5.604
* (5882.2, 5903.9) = 6.164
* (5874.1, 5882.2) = 5.747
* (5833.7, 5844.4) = 5.249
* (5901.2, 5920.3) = 5.385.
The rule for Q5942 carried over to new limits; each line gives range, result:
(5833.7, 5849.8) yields 3.518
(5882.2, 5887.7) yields 5.187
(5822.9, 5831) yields 5.072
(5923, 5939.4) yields 4.58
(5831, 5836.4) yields 4.849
